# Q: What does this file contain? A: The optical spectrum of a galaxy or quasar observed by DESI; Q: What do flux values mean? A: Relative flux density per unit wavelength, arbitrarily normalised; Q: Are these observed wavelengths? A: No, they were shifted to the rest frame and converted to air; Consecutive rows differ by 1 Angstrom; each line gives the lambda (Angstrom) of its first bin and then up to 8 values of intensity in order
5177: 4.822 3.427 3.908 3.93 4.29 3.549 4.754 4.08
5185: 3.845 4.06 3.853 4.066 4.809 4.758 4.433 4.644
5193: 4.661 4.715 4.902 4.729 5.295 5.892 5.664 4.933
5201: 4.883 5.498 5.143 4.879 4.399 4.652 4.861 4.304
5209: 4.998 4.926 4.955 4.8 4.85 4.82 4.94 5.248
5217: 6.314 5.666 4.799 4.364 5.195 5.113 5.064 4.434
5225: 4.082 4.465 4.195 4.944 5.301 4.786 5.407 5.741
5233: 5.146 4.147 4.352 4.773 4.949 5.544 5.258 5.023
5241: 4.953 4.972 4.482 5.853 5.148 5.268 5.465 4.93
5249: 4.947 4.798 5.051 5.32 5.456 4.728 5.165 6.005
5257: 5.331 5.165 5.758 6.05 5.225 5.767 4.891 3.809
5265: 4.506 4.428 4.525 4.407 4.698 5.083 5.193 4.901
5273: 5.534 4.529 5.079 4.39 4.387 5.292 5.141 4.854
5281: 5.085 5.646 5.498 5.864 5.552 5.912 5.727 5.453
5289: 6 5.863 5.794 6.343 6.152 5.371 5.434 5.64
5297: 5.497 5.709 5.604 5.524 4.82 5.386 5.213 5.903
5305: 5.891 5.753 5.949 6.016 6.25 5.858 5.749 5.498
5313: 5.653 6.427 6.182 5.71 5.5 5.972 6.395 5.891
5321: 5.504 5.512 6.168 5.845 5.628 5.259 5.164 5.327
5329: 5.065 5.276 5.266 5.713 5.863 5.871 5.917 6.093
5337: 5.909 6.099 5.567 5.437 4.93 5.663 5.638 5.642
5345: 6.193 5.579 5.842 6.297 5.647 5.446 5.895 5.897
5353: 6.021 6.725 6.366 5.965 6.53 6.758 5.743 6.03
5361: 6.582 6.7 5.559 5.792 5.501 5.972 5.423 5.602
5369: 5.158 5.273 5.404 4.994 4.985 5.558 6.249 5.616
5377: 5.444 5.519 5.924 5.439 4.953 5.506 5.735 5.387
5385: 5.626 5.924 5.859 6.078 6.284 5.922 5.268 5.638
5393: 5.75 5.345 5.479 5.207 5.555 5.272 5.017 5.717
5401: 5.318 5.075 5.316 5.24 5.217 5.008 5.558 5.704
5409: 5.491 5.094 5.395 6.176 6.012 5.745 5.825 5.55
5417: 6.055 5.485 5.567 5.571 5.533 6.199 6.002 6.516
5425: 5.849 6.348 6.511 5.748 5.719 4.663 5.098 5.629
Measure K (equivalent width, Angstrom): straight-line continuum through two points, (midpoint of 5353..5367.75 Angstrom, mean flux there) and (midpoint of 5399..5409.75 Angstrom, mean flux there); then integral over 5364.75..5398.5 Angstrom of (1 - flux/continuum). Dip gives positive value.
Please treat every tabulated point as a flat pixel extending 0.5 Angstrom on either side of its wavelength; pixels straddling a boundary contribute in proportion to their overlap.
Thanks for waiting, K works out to 1.0 Angstrom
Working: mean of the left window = 6.11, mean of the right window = 5.34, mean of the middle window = 5.55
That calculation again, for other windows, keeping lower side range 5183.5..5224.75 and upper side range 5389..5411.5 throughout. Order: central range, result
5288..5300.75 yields -1.5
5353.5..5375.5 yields -2.3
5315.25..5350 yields -3.2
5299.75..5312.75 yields -1.4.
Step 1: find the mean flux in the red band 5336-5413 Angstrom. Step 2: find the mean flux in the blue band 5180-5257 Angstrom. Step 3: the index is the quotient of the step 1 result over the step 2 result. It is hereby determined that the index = 1.2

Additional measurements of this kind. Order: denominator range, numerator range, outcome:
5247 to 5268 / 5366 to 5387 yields 1.08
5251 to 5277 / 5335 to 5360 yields 1.18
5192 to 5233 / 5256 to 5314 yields 1.09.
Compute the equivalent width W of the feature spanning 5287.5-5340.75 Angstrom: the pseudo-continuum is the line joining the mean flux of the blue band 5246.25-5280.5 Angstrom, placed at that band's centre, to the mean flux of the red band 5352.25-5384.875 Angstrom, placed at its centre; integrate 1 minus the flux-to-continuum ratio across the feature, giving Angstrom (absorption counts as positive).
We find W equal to -3.3 Angstrom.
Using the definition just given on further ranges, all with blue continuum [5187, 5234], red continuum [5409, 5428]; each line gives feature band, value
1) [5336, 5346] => -0.4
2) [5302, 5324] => -2.0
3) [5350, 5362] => -1.4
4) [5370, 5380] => 0.3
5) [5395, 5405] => 0.8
